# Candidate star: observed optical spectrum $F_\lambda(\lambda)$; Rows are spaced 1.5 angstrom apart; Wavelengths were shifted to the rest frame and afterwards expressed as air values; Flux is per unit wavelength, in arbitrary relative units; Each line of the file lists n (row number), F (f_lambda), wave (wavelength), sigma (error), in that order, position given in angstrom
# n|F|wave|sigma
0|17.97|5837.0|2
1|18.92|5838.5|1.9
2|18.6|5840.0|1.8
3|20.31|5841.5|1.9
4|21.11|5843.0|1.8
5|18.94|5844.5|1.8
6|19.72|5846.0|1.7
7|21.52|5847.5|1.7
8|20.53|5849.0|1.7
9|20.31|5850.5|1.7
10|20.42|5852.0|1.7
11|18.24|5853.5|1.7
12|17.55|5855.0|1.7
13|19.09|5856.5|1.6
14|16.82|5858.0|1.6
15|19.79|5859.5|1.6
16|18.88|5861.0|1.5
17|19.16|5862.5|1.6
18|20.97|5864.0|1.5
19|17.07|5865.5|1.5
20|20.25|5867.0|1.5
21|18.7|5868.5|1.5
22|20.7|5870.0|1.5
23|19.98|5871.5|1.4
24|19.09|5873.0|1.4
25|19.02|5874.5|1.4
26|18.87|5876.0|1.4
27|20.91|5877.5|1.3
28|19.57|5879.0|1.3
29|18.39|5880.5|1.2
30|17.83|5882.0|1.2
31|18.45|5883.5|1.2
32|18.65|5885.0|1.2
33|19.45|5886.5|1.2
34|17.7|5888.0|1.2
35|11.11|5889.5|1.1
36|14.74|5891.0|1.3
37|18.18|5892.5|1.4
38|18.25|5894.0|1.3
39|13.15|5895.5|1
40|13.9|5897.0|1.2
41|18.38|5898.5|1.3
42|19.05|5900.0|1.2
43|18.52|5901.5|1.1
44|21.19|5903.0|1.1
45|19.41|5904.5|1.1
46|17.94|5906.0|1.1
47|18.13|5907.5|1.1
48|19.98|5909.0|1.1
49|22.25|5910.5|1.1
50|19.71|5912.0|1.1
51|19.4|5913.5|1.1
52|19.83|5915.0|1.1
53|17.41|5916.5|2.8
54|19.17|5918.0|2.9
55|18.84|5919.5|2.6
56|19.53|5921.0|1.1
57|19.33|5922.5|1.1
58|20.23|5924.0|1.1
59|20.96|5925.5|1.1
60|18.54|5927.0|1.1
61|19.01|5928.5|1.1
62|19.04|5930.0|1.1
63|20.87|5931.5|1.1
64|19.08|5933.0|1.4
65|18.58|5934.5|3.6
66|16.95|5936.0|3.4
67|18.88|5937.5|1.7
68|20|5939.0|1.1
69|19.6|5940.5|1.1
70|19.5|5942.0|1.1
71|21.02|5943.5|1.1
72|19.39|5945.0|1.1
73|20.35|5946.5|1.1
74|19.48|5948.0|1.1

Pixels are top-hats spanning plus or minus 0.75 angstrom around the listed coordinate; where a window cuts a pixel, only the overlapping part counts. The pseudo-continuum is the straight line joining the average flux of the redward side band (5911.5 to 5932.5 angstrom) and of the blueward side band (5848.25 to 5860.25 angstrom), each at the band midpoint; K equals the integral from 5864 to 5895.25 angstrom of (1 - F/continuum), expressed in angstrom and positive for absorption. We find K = 1.4 angstrom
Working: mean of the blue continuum 19.1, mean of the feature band 18.3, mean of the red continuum 19.4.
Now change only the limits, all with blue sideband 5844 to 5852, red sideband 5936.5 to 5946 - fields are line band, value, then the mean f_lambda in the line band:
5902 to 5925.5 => 0.4 angstrom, 19.5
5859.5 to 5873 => 0.5 angstrom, 19.5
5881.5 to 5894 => 1.8 angstrom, 17.1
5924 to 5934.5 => 0.1 angstrom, 19.6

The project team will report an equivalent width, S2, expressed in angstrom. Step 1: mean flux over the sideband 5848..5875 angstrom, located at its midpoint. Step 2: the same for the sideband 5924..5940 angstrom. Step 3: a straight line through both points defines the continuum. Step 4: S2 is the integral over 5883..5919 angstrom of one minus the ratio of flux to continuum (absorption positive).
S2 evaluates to 2.2 angstrom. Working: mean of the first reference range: 19.3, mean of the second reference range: 19.2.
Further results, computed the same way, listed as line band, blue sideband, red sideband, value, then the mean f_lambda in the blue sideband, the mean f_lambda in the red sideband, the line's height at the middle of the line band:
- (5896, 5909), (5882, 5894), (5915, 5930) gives -0.2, 17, 19.2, 18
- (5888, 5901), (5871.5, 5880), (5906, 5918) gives 2.3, 19.5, 19.4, 19.5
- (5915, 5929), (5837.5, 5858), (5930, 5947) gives 0.1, 19.5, 19.4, 19.5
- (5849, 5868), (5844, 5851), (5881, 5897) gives 0.2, 20.2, 16.6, 19.3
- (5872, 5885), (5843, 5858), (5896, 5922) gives 0.2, 19.5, 18.9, 19.2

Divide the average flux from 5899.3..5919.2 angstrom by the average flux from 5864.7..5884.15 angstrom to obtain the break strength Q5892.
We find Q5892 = 1.0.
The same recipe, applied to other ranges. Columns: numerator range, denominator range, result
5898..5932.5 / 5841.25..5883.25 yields 1.00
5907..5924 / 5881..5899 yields 1.17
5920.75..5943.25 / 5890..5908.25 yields 1.11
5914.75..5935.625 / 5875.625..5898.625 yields 1.11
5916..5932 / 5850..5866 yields 1.02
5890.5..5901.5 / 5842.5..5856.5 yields 0.85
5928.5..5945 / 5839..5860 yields 0.99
